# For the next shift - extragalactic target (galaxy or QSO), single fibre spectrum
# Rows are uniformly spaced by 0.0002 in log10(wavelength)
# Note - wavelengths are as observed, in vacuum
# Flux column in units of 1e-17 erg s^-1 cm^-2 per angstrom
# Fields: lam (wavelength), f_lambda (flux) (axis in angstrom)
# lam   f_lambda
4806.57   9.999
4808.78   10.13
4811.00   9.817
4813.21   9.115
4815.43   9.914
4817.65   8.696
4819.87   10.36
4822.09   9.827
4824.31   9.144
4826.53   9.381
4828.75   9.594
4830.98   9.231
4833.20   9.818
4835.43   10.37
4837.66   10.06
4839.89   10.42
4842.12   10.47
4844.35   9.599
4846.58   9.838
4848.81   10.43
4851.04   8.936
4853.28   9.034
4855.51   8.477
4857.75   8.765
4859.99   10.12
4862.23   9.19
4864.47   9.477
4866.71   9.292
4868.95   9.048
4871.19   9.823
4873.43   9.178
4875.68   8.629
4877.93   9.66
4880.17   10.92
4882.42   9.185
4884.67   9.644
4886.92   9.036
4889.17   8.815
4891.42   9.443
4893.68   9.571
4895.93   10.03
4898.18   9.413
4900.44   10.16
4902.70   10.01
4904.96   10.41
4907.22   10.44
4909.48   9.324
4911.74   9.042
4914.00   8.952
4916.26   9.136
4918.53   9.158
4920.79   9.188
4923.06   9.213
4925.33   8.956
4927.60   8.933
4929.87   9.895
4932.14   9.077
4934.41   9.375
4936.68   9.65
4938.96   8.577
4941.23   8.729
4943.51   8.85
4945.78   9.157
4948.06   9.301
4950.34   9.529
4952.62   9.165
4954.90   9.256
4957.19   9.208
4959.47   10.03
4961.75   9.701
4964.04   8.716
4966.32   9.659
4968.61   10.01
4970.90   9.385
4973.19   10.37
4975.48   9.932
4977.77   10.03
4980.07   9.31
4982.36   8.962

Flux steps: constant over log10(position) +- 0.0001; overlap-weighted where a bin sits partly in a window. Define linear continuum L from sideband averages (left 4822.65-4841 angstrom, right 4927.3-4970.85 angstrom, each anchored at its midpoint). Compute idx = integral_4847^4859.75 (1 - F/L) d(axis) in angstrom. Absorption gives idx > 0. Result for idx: 0.6 angstrom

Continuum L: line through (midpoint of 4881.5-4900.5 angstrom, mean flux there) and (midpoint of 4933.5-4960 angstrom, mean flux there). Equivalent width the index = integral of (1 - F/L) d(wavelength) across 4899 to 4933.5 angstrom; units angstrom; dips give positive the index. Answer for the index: -0.4 angstrom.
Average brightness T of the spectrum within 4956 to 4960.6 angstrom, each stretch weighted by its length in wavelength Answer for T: 9.61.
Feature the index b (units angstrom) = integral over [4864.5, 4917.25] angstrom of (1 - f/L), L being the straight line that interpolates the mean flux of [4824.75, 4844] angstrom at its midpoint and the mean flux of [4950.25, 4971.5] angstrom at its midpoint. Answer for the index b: 0.89 angstrom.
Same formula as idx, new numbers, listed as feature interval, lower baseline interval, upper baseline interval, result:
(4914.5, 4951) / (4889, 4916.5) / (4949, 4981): 1.7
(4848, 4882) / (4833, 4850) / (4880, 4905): 1.8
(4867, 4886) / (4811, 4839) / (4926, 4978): 0.1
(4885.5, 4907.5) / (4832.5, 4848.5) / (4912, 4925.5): -0.7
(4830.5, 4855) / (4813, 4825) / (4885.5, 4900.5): -0.8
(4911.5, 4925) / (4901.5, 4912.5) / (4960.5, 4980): 1.0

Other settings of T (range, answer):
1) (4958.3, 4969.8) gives 9.63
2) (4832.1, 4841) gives 10.2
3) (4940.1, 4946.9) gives 8.92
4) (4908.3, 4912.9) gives 9.2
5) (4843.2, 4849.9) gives 9.96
